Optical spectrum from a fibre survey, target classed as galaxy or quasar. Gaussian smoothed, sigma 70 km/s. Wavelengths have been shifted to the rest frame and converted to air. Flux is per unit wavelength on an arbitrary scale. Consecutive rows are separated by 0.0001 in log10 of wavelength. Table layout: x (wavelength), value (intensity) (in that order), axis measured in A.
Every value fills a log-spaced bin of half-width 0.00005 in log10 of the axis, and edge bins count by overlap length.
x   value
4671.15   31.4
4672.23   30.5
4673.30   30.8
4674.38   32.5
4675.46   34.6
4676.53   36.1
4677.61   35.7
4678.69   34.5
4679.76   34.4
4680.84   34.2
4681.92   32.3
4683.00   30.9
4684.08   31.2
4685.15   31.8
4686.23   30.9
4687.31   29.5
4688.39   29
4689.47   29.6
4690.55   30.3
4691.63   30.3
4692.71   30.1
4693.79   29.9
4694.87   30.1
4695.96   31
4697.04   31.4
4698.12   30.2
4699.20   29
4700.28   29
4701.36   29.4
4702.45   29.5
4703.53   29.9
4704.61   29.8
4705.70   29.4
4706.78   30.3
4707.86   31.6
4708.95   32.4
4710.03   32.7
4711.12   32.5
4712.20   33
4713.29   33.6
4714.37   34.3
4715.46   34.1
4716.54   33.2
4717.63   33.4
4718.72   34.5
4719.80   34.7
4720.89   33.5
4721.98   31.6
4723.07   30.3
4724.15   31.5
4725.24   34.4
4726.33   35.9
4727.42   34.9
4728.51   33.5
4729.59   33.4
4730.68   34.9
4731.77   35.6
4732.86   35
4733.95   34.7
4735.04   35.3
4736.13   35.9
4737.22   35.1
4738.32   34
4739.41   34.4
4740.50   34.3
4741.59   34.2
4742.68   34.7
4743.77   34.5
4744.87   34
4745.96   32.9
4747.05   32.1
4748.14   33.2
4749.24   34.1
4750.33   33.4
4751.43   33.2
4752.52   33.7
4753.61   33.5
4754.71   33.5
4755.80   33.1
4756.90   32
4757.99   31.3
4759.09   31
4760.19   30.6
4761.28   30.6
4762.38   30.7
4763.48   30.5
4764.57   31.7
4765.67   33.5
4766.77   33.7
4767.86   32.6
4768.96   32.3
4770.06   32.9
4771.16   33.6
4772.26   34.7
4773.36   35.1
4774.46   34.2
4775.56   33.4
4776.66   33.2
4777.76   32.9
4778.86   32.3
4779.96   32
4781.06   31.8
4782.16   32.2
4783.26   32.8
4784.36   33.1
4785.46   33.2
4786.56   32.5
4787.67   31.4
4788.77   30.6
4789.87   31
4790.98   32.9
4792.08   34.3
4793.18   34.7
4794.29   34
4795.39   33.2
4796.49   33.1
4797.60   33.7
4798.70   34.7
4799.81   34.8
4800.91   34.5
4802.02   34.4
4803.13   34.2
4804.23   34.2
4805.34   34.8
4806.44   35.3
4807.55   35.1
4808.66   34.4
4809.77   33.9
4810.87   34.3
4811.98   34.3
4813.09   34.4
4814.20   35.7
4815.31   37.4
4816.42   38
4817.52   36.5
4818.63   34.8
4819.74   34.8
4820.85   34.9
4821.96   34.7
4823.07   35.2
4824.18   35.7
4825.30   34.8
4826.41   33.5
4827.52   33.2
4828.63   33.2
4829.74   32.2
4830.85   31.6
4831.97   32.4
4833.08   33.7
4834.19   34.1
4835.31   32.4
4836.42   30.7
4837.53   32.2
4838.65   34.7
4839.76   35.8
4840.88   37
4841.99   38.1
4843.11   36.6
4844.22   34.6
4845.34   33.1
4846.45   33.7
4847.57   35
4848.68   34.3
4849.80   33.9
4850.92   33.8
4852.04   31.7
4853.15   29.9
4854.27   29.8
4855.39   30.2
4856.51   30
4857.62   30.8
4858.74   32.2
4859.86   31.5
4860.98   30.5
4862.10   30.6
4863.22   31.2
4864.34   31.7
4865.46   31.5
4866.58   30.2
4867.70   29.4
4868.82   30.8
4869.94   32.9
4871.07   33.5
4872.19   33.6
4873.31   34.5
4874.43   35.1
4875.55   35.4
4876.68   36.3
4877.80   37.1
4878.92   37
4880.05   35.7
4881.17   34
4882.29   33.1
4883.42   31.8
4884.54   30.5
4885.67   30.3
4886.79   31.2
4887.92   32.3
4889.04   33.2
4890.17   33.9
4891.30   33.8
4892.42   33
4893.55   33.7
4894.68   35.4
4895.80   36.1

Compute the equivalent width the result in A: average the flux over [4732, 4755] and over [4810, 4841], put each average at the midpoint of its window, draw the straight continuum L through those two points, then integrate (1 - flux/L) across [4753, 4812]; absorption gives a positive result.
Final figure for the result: 1.9 A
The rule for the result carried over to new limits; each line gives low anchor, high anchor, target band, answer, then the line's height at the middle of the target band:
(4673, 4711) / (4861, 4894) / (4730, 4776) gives -2.3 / 31.8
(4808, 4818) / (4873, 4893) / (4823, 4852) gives 0.7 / 34.9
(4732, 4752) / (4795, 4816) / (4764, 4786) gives 0.9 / 34.4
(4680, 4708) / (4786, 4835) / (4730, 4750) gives -1.6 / 31.9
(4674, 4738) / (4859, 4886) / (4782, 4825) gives -2.0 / 32.7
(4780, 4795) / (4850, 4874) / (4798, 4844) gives -3.5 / 32.1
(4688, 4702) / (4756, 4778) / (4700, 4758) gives -3.7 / 31.2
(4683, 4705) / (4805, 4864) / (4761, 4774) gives -0.3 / 32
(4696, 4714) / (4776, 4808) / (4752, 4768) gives 0.2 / 32.4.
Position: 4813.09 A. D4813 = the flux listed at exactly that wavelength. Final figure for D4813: 34.4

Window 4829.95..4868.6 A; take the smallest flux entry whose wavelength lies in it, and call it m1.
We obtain 29.4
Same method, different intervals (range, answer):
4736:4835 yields 30.5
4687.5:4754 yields 29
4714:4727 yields 30.3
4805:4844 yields 30.7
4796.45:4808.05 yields 33.1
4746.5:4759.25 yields 31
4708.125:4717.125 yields 32.4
